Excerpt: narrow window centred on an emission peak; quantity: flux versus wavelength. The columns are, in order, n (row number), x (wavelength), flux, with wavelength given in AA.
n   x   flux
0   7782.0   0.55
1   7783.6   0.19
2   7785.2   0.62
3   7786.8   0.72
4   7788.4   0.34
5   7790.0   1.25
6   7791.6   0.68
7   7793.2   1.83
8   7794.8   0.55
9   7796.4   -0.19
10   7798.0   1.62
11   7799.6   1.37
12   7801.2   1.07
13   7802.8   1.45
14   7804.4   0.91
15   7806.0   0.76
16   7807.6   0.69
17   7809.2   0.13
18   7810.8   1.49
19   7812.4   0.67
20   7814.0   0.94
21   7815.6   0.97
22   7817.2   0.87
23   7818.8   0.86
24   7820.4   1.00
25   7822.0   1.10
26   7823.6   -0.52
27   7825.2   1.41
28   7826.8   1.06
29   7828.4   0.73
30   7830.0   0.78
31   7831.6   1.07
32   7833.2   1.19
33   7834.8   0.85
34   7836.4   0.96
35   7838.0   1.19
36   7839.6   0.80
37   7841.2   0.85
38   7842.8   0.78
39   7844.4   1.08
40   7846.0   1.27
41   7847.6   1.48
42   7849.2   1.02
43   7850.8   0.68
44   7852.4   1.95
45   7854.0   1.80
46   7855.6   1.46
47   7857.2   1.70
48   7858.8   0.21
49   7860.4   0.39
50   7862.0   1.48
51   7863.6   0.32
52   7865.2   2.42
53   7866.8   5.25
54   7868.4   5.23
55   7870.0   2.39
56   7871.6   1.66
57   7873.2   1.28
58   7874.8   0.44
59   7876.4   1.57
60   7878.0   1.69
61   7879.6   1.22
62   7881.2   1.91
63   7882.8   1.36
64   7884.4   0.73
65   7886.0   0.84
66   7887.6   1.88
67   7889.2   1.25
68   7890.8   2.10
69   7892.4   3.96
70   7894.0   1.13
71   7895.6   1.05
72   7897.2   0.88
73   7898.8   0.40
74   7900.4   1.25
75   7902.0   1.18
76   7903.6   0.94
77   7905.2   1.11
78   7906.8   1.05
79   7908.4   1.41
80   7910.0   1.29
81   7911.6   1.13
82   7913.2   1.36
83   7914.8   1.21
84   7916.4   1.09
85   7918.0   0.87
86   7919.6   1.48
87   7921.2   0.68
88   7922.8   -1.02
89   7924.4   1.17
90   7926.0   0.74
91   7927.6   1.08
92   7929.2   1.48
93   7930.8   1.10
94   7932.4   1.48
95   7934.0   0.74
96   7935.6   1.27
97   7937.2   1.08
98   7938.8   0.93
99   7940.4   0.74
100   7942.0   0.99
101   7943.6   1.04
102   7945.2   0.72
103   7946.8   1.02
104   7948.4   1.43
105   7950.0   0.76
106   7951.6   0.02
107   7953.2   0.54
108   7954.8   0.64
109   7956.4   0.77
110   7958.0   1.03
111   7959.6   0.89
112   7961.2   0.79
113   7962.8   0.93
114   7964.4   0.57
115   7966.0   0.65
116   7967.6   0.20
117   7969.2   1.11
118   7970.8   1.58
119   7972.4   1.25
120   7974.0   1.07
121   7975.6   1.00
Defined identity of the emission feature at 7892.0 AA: [N II] 6583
